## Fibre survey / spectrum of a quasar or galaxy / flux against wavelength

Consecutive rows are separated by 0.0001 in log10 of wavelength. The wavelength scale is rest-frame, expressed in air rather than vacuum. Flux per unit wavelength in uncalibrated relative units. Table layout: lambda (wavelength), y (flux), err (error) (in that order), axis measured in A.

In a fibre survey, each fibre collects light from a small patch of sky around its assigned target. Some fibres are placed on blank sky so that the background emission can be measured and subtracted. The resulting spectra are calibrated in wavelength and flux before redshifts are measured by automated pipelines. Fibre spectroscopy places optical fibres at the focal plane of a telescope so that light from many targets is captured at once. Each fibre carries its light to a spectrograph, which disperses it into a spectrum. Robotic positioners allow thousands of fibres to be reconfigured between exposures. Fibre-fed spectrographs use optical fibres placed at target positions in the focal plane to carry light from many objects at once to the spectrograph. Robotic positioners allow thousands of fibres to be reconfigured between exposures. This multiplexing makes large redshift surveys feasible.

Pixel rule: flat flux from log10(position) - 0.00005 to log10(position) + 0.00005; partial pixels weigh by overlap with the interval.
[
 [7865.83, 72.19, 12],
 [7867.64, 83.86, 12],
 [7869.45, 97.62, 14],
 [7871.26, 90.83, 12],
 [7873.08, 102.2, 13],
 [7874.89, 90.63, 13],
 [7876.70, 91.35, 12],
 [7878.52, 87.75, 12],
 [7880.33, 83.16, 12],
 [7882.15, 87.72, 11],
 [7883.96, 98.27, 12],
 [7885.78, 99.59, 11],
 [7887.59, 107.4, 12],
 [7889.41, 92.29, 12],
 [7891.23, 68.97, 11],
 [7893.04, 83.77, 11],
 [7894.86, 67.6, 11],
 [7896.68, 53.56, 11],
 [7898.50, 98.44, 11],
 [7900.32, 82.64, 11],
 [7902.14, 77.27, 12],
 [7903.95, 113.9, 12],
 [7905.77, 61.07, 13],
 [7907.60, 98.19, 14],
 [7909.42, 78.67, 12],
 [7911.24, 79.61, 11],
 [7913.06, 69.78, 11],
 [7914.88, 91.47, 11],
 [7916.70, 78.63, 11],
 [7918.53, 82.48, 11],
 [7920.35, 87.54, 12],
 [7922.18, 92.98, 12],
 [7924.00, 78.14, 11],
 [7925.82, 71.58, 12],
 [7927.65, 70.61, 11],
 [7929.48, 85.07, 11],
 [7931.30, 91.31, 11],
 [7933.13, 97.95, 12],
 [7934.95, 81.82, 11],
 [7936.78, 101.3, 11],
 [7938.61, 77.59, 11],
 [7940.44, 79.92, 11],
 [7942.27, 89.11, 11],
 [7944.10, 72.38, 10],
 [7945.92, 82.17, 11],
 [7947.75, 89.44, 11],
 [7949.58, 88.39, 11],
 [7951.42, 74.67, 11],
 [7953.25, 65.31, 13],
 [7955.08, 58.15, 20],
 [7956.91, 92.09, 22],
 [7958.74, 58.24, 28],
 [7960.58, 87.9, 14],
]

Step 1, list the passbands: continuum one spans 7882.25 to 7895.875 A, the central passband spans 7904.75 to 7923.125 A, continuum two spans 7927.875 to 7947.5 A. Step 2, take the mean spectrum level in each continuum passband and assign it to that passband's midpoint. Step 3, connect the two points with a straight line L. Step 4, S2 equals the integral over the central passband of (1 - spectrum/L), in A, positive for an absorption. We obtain 0.9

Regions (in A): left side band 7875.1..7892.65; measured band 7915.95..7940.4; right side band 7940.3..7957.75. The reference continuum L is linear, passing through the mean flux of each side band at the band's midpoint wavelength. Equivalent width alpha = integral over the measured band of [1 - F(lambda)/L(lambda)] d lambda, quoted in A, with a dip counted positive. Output -0.5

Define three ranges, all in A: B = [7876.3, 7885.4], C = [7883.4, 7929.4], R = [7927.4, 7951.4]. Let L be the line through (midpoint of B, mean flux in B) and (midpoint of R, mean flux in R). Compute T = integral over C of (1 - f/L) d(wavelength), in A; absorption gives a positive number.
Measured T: 2.4 A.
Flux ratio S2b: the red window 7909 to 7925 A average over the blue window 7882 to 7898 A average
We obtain 1.0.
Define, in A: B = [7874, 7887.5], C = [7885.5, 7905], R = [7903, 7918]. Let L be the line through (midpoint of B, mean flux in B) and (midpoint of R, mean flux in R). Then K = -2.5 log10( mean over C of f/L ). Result 0.03 mag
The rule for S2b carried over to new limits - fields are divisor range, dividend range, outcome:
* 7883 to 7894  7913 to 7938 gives 0.92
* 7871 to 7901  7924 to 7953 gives 0.95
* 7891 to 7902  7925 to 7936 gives 1.09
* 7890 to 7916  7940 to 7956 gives 0.96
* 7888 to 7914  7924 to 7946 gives 1.03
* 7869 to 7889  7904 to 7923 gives 0.89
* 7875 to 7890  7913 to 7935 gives 0.90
